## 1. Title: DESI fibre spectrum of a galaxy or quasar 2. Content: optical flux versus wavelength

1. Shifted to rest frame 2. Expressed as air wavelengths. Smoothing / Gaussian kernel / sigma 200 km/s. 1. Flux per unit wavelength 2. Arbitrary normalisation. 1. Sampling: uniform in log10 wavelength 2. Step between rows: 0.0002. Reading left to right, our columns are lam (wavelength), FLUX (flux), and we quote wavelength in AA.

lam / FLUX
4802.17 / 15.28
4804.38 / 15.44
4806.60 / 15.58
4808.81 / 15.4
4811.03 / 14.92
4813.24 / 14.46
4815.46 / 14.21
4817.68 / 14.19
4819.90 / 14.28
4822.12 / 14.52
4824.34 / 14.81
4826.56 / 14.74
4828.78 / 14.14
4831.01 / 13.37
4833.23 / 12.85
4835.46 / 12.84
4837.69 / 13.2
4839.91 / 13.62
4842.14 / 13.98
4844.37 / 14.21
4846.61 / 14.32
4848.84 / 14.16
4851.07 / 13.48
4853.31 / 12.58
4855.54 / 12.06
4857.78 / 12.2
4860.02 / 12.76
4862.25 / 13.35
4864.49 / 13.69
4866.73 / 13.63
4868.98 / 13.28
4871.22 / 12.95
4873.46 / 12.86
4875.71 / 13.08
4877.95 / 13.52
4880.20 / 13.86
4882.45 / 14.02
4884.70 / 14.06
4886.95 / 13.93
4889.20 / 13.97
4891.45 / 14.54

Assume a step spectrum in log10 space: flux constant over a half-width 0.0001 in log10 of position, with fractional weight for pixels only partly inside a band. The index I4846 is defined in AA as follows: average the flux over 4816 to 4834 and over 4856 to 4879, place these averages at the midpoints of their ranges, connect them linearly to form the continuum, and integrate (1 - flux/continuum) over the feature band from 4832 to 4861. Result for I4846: 0.8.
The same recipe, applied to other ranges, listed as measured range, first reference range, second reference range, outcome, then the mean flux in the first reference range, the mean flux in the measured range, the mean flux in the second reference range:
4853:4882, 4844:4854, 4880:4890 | 1.6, 13.8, 13.1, 14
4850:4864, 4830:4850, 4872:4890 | 0.9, 13.6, 12.8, 13.6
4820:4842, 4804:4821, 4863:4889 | 0.9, 14.8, 13.8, 13.5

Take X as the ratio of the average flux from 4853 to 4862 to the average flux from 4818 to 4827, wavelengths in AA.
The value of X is 0.86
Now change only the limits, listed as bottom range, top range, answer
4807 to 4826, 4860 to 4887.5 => 0.92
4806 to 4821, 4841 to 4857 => 0.92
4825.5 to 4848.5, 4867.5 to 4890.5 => 0.99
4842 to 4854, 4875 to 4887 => 1.00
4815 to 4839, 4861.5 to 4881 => 0.96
